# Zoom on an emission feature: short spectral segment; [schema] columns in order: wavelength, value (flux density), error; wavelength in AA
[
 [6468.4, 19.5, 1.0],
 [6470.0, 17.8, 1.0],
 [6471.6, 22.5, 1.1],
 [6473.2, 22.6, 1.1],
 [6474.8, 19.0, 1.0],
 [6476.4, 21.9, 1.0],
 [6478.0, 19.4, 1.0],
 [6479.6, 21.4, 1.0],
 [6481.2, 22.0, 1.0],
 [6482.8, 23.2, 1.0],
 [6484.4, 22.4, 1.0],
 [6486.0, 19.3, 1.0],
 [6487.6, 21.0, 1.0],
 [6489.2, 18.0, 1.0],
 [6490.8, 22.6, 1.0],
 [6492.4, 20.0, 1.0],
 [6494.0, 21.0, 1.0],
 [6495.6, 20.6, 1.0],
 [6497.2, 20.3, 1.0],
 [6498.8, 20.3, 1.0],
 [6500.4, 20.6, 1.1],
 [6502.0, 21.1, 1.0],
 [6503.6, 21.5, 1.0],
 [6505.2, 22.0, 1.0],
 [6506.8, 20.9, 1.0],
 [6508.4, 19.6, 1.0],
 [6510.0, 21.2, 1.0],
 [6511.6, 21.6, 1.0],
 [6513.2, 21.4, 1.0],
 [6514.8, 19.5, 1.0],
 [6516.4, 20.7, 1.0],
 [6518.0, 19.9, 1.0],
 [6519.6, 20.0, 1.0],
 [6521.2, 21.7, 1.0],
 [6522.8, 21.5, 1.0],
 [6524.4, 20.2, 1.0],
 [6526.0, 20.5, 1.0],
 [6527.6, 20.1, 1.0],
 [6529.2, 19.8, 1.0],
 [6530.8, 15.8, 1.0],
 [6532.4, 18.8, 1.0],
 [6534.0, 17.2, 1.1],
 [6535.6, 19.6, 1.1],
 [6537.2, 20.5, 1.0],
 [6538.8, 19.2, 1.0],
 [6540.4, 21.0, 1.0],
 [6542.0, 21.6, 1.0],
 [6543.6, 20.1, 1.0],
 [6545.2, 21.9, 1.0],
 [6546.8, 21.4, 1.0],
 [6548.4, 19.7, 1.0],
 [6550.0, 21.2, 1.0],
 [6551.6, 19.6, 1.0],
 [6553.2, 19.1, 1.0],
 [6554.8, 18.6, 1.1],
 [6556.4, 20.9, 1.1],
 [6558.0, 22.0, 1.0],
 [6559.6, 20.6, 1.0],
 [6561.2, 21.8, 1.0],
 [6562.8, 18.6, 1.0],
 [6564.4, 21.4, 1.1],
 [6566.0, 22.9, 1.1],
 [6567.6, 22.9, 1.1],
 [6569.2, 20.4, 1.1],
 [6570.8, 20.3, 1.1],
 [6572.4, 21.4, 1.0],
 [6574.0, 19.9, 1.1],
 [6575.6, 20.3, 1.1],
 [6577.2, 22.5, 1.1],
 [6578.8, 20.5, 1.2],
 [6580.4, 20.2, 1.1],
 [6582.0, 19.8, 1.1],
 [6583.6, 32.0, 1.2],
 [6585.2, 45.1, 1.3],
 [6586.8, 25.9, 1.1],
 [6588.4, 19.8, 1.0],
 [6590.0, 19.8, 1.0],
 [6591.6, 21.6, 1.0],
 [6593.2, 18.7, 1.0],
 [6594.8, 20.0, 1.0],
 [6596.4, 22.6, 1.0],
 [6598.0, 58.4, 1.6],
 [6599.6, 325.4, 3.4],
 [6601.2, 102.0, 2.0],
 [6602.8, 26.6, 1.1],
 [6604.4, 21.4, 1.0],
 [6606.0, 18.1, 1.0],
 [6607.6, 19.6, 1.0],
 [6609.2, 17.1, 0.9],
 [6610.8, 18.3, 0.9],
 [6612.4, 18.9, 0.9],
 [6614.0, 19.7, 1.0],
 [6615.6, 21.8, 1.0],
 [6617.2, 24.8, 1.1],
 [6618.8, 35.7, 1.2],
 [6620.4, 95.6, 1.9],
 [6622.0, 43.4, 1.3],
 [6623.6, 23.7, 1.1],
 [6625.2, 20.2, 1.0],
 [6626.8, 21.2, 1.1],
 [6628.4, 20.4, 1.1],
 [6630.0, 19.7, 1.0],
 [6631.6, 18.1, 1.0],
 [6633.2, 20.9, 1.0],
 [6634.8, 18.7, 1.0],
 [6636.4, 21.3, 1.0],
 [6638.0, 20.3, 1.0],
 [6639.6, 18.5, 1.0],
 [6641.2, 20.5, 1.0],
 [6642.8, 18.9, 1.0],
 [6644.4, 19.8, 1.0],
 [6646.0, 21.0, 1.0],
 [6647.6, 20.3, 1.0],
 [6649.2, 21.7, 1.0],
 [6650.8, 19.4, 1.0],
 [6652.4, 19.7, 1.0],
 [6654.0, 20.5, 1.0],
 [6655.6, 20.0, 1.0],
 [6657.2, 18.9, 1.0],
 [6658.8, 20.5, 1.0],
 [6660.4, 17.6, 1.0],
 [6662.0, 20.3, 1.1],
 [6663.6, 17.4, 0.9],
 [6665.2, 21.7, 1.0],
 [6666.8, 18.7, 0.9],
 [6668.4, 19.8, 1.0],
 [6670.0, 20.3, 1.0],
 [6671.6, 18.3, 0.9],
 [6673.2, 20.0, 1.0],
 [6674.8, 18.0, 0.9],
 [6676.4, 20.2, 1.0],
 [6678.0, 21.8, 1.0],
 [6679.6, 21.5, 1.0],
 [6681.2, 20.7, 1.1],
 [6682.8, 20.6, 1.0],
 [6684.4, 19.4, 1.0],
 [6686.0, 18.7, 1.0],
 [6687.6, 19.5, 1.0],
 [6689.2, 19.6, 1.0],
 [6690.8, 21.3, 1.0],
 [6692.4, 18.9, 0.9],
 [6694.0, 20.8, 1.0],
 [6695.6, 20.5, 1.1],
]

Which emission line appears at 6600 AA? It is H-alpha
